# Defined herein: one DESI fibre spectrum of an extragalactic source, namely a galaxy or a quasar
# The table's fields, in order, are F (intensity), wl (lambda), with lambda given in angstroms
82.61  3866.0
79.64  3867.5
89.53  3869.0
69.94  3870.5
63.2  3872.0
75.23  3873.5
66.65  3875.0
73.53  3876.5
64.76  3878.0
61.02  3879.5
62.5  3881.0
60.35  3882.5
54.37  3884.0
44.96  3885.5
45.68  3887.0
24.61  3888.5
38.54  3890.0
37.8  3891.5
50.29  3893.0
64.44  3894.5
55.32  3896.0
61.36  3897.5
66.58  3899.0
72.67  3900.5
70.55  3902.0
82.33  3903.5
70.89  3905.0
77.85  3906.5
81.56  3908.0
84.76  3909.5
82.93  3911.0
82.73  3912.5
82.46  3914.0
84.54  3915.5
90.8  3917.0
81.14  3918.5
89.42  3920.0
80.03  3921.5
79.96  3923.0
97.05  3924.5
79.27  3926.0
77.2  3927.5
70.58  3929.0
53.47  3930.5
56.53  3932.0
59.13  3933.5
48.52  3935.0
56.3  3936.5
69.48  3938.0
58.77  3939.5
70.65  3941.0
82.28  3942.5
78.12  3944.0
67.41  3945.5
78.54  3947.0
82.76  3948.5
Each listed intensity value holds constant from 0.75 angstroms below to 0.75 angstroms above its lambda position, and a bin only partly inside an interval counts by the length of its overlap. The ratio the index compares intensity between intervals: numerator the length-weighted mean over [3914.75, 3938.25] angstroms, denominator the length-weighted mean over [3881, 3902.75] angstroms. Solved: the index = 1.37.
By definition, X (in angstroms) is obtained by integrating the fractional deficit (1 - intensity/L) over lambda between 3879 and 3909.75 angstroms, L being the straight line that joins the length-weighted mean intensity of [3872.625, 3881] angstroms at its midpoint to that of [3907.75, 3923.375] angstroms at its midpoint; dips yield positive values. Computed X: 6.3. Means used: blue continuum 67.6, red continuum 83.8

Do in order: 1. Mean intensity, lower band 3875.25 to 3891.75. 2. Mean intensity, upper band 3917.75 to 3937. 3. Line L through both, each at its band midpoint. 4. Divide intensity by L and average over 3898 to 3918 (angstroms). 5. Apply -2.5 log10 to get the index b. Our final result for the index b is -0.24 mag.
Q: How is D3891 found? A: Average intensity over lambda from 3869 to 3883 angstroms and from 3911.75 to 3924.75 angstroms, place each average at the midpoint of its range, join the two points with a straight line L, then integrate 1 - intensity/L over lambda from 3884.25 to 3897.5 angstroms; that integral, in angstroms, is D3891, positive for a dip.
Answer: 4.92 angstroms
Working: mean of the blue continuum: 67.7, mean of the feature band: 46.5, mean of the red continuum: 84.9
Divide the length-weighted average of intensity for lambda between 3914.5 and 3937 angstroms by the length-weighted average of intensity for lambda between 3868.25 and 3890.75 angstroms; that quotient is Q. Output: 1.2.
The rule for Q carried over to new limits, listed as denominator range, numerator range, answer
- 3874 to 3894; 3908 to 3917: 1.58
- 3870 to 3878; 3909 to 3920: 1.22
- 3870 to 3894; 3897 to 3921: 1.42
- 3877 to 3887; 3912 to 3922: 1.47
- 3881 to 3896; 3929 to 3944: 1.31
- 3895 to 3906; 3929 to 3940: 0.85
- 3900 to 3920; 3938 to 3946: 0.88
